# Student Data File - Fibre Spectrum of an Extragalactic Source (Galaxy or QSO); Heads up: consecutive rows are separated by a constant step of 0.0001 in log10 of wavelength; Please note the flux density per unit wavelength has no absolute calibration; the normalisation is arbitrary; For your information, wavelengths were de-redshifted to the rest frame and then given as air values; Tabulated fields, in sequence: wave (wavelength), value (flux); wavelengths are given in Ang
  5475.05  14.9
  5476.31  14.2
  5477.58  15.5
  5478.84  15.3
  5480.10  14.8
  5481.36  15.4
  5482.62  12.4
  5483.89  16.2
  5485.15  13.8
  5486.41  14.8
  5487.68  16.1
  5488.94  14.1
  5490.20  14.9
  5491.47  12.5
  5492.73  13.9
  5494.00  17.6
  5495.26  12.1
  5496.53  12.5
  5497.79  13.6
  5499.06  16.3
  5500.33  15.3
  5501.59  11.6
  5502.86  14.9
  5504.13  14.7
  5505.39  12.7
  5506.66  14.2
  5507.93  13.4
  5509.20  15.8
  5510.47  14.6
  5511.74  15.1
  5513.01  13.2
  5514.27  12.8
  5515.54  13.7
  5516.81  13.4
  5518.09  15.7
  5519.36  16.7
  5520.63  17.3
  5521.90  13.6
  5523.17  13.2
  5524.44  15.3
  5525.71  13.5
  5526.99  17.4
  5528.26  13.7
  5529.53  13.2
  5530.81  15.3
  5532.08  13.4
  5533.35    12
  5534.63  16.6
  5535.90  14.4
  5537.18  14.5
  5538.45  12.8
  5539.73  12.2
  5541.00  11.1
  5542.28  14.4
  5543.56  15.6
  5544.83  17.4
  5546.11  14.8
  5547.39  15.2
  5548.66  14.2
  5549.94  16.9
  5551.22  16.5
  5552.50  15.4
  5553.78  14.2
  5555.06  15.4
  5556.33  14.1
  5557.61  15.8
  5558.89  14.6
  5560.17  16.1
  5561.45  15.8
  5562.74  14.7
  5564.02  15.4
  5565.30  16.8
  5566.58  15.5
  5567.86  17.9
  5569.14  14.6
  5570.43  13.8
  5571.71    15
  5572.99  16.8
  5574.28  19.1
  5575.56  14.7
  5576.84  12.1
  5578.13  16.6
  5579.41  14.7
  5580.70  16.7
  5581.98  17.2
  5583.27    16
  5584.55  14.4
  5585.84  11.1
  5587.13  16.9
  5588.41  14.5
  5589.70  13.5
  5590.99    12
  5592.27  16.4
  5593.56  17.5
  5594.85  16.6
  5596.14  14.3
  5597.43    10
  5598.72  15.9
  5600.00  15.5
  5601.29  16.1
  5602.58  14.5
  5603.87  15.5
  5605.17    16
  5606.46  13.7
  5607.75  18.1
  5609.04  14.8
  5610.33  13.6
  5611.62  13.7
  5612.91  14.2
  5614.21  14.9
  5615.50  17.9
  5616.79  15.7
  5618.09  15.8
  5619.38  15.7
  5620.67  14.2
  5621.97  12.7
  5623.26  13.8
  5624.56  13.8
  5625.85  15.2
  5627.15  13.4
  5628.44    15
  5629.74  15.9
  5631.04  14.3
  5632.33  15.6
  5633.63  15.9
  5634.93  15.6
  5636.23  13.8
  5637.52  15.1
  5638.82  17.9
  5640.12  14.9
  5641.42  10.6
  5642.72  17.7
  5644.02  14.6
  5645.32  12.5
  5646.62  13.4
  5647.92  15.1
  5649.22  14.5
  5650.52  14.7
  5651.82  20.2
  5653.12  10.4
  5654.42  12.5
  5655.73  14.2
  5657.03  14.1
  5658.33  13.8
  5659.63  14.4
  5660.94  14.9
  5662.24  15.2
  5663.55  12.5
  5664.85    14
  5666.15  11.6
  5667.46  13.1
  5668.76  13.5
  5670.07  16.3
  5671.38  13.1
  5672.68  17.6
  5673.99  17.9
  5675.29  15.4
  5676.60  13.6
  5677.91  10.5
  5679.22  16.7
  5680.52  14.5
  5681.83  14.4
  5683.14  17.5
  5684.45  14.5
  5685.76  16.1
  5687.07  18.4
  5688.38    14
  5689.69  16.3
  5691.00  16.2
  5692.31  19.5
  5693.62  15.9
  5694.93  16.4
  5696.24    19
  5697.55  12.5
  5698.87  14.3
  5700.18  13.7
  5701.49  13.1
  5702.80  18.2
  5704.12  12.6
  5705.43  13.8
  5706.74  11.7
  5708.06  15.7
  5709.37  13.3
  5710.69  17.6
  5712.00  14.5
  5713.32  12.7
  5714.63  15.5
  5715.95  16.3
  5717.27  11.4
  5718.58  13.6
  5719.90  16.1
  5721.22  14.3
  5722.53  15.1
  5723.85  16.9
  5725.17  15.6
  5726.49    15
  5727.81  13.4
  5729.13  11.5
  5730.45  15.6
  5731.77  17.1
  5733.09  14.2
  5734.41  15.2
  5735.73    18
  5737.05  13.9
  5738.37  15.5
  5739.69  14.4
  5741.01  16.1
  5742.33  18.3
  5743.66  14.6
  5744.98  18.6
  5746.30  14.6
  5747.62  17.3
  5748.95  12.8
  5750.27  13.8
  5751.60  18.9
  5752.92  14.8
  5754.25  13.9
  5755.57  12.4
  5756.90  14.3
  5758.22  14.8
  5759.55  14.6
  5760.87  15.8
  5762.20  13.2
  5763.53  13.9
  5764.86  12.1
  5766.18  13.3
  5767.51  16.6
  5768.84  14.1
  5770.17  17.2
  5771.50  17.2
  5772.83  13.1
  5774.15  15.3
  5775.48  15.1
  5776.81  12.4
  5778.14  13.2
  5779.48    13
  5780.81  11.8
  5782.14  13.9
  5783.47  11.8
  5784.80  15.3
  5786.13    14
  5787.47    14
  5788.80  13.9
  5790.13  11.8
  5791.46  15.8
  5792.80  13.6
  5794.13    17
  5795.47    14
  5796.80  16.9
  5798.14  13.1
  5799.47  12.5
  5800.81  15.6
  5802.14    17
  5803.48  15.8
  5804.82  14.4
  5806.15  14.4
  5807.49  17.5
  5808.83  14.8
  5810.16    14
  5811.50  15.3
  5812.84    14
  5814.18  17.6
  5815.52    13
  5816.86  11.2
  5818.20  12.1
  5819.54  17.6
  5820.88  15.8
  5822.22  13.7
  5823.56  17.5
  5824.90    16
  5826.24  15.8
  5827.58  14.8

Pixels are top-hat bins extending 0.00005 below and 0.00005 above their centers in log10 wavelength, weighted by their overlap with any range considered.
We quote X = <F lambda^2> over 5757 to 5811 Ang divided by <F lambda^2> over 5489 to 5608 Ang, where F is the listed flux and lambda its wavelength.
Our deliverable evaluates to 1.06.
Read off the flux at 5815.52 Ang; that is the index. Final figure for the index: 13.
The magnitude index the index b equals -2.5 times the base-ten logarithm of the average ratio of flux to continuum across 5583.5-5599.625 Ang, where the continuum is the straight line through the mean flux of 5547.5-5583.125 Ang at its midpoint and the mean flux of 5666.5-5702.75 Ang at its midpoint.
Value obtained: 0.075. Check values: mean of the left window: 15.6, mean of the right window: 15.4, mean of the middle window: 14.5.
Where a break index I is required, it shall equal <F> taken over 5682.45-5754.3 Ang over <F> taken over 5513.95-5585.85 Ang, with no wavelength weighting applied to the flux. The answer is 1.0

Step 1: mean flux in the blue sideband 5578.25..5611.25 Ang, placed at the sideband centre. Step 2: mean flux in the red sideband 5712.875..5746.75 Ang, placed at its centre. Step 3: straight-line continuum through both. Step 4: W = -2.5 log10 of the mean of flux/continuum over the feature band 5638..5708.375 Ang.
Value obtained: 0.02 mag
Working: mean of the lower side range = 15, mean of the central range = 14.8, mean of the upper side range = 15.2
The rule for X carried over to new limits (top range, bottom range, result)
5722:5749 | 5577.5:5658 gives 1.09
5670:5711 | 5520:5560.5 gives 1.10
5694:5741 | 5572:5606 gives 1.02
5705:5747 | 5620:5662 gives 1.06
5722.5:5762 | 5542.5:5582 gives 1.04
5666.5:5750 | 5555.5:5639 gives 1.04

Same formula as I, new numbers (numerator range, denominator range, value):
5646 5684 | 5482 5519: 1.02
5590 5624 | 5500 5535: 1.04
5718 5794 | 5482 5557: 1.02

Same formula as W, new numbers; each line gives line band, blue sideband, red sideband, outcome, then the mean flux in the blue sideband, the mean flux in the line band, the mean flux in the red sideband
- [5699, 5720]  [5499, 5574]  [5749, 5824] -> 0.02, 14.8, 14.3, 14.5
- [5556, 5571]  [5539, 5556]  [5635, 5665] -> -0.05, 14.8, 15.5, 14.4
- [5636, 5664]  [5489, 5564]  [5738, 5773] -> 0.03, 14.5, 14.4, 15.1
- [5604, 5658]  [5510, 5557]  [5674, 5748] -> 0.01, 14.6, 14.8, 15.2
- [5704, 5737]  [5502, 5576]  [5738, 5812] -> 0.00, 14.8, 14.7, 14.7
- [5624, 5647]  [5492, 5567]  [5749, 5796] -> -0.02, 14.6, 14.8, 14.3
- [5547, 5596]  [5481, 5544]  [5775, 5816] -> -0.08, 14.3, 15.4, 14.4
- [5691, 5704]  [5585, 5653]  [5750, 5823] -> -0.07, 14.9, 15.7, 14.5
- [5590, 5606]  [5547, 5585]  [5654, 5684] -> 0.02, 15.6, 15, 14.4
